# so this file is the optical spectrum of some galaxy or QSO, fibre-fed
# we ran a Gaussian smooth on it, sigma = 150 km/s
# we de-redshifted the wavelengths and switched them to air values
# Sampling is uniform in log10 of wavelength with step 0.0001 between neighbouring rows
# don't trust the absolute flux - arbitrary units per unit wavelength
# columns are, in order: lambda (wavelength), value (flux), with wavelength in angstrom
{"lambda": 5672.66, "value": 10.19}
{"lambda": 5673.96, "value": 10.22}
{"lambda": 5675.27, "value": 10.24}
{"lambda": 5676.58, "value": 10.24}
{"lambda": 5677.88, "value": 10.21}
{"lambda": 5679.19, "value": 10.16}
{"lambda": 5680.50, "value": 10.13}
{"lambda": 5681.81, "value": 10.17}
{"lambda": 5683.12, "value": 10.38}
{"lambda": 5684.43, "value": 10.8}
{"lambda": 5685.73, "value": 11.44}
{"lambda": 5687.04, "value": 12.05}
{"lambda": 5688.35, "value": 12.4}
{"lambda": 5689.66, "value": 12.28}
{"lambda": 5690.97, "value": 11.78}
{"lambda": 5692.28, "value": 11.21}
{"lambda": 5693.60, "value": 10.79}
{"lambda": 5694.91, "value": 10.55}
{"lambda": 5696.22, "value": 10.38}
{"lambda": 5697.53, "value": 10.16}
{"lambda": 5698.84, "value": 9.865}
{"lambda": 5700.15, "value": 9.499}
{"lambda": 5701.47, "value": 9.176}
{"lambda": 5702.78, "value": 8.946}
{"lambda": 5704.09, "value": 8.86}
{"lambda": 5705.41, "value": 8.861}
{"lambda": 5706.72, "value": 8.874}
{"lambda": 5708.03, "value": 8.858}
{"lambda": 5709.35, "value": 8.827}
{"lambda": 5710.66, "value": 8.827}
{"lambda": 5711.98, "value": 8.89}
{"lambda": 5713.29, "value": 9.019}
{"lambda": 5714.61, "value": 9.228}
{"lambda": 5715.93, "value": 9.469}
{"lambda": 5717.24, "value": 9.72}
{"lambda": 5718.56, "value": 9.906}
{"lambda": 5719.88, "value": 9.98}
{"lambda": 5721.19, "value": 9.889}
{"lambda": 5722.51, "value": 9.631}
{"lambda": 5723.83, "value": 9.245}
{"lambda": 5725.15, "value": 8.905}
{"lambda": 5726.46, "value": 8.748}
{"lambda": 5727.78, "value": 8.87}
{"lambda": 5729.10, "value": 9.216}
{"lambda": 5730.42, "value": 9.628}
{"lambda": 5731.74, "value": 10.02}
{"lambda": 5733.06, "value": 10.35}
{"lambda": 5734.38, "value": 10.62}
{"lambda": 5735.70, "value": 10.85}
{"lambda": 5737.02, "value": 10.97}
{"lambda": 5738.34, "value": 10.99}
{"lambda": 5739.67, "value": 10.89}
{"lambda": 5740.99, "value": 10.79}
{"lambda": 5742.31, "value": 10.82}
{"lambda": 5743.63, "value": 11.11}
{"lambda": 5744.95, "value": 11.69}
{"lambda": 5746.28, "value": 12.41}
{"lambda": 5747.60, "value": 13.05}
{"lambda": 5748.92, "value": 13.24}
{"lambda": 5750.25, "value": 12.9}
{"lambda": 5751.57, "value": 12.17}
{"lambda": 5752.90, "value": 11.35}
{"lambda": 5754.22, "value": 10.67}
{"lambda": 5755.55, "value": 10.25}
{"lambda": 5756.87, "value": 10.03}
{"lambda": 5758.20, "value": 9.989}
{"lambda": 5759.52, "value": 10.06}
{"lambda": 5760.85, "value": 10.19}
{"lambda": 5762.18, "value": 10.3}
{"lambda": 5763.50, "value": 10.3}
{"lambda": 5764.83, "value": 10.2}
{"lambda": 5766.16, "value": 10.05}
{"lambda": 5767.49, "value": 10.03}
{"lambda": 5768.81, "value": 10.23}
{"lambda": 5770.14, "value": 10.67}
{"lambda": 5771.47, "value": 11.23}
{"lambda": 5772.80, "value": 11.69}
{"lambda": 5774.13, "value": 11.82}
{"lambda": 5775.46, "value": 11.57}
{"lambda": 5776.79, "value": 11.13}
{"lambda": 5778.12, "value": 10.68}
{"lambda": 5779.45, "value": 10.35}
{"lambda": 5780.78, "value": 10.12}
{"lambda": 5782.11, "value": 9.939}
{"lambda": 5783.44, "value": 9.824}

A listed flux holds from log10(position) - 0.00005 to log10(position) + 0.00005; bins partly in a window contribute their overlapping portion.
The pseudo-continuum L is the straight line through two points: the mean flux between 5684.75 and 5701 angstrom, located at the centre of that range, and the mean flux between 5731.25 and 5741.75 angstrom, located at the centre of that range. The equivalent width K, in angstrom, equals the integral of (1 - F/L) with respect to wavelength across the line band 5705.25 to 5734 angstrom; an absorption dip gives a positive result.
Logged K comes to 3.9 angstrom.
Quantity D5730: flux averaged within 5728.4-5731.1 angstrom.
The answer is 9.41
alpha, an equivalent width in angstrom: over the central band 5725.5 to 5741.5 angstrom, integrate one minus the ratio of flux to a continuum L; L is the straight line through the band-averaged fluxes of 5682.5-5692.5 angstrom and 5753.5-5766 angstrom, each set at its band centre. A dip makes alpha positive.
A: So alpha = 0.9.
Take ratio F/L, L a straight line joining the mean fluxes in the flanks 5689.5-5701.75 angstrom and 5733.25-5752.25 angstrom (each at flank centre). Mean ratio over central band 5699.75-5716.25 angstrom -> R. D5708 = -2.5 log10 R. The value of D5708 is 0.198 mag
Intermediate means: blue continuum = 10.5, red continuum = 11.6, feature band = 9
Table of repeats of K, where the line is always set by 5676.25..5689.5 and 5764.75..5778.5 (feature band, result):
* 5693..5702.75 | 0.8 angstrom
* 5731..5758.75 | -0.8 angstrom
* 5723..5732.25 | 1.4 angstrom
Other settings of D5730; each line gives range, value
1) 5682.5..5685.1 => 10.6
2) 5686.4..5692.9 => 11.9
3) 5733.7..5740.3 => 10.9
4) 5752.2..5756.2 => 10.8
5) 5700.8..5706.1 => 8.95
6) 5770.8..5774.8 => 11.6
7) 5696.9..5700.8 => 9.85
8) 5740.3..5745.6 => 11.1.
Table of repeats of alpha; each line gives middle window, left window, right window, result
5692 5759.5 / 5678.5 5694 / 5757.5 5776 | 4.2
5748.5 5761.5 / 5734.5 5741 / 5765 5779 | -0.2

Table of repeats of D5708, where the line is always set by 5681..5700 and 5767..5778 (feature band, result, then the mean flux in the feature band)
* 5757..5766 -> 0.091 mag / 10.2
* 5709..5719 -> 0.189 mag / 9.23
